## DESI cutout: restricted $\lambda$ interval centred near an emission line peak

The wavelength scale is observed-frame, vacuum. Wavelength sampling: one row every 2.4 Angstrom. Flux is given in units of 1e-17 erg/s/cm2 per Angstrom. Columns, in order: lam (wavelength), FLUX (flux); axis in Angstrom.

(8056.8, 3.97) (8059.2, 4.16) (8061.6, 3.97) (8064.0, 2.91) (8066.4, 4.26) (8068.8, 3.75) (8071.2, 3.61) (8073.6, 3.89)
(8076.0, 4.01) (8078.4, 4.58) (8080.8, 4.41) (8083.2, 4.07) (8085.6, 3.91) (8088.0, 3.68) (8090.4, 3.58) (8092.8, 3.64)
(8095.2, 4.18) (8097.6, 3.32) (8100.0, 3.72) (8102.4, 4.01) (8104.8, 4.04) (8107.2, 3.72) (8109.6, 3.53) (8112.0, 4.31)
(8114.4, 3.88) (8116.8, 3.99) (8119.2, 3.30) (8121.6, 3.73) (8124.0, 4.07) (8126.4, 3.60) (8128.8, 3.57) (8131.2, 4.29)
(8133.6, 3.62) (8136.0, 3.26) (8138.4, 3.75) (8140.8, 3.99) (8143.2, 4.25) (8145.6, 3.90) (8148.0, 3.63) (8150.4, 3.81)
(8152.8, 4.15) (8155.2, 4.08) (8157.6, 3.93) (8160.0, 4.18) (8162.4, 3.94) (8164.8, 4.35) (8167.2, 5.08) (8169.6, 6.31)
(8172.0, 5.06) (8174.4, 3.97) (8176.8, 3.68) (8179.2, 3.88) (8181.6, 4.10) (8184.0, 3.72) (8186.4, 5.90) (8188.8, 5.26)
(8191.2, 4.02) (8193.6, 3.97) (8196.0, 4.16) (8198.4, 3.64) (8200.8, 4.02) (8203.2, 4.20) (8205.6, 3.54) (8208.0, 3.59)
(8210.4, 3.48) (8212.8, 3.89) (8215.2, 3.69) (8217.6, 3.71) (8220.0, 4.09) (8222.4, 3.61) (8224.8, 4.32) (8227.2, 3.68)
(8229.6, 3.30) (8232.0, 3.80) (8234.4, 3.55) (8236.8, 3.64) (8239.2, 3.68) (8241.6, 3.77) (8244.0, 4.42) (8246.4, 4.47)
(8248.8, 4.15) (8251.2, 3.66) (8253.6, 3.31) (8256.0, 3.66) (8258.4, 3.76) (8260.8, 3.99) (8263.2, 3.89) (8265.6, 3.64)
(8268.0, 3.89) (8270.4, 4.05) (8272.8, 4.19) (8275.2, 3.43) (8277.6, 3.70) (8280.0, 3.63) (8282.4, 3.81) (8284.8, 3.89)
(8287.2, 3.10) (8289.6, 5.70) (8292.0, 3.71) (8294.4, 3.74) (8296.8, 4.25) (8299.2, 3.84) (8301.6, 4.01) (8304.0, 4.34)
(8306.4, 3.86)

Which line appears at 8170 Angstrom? [S II] 6716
